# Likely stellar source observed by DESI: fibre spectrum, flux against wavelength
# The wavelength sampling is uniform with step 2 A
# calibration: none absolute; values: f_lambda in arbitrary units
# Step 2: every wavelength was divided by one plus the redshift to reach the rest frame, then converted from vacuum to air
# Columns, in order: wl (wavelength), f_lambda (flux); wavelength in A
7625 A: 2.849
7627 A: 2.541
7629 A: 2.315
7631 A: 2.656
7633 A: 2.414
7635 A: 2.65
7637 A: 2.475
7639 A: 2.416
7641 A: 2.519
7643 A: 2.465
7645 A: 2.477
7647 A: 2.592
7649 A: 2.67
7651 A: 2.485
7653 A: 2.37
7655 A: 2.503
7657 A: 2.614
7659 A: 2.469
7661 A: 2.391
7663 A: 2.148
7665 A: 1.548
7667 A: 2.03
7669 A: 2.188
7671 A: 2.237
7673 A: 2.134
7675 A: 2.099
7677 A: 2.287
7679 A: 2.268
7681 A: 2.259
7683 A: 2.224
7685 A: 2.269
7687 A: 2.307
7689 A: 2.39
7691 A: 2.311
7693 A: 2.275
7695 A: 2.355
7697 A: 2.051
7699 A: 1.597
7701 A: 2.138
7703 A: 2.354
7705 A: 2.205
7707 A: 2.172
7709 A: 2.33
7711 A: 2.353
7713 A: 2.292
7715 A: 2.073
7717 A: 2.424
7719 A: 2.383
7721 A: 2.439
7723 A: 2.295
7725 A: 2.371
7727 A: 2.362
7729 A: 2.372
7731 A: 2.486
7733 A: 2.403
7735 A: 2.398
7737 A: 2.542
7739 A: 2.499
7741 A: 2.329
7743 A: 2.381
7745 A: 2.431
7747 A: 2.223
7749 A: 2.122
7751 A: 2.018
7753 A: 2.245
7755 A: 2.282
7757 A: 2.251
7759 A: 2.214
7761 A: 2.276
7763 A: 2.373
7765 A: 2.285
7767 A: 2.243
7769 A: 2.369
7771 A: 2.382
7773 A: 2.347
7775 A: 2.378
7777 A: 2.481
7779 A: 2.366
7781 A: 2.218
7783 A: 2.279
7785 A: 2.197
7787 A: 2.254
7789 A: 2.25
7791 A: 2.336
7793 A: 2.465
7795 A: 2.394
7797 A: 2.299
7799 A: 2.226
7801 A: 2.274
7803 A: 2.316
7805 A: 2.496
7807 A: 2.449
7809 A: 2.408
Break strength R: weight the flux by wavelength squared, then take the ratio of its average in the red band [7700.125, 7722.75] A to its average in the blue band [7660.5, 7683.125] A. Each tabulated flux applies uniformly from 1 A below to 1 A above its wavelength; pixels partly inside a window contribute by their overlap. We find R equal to 1.1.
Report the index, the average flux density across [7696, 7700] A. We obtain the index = 1.82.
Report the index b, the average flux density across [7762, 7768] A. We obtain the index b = 2.3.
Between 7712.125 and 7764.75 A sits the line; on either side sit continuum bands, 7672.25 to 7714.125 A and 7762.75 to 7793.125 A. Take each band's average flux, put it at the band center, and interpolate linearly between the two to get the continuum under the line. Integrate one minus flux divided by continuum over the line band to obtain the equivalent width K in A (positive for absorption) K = -1.2 A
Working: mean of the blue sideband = 2.22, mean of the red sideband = 2.32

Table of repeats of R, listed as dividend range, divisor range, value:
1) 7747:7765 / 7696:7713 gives 1.05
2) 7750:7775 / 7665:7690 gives 1.06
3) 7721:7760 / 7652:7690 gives 1.05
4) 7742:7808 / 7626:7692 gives 1.01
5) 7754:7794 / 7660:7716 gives 1.08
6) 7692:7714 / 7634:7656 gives 0.89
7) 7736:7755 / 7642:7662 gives 0.94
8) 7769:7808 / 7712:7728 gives 1.02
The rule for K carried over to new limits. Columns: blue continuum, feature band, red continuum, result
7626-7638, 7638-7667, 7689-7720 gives 0.46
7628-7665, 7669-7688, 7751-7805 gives 1.48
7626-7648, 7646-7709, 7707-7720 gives 3.63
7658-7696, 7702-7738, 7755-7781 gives -1.23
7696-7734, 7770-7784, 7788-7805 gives -0.21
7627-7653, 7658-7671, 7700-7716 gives 1.48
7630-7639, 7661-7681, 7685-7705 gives 1.76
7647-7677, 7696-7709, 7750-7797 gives 1.06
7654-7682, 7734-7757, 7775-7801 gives -0.30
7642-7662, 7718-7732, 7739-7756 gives -0.38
